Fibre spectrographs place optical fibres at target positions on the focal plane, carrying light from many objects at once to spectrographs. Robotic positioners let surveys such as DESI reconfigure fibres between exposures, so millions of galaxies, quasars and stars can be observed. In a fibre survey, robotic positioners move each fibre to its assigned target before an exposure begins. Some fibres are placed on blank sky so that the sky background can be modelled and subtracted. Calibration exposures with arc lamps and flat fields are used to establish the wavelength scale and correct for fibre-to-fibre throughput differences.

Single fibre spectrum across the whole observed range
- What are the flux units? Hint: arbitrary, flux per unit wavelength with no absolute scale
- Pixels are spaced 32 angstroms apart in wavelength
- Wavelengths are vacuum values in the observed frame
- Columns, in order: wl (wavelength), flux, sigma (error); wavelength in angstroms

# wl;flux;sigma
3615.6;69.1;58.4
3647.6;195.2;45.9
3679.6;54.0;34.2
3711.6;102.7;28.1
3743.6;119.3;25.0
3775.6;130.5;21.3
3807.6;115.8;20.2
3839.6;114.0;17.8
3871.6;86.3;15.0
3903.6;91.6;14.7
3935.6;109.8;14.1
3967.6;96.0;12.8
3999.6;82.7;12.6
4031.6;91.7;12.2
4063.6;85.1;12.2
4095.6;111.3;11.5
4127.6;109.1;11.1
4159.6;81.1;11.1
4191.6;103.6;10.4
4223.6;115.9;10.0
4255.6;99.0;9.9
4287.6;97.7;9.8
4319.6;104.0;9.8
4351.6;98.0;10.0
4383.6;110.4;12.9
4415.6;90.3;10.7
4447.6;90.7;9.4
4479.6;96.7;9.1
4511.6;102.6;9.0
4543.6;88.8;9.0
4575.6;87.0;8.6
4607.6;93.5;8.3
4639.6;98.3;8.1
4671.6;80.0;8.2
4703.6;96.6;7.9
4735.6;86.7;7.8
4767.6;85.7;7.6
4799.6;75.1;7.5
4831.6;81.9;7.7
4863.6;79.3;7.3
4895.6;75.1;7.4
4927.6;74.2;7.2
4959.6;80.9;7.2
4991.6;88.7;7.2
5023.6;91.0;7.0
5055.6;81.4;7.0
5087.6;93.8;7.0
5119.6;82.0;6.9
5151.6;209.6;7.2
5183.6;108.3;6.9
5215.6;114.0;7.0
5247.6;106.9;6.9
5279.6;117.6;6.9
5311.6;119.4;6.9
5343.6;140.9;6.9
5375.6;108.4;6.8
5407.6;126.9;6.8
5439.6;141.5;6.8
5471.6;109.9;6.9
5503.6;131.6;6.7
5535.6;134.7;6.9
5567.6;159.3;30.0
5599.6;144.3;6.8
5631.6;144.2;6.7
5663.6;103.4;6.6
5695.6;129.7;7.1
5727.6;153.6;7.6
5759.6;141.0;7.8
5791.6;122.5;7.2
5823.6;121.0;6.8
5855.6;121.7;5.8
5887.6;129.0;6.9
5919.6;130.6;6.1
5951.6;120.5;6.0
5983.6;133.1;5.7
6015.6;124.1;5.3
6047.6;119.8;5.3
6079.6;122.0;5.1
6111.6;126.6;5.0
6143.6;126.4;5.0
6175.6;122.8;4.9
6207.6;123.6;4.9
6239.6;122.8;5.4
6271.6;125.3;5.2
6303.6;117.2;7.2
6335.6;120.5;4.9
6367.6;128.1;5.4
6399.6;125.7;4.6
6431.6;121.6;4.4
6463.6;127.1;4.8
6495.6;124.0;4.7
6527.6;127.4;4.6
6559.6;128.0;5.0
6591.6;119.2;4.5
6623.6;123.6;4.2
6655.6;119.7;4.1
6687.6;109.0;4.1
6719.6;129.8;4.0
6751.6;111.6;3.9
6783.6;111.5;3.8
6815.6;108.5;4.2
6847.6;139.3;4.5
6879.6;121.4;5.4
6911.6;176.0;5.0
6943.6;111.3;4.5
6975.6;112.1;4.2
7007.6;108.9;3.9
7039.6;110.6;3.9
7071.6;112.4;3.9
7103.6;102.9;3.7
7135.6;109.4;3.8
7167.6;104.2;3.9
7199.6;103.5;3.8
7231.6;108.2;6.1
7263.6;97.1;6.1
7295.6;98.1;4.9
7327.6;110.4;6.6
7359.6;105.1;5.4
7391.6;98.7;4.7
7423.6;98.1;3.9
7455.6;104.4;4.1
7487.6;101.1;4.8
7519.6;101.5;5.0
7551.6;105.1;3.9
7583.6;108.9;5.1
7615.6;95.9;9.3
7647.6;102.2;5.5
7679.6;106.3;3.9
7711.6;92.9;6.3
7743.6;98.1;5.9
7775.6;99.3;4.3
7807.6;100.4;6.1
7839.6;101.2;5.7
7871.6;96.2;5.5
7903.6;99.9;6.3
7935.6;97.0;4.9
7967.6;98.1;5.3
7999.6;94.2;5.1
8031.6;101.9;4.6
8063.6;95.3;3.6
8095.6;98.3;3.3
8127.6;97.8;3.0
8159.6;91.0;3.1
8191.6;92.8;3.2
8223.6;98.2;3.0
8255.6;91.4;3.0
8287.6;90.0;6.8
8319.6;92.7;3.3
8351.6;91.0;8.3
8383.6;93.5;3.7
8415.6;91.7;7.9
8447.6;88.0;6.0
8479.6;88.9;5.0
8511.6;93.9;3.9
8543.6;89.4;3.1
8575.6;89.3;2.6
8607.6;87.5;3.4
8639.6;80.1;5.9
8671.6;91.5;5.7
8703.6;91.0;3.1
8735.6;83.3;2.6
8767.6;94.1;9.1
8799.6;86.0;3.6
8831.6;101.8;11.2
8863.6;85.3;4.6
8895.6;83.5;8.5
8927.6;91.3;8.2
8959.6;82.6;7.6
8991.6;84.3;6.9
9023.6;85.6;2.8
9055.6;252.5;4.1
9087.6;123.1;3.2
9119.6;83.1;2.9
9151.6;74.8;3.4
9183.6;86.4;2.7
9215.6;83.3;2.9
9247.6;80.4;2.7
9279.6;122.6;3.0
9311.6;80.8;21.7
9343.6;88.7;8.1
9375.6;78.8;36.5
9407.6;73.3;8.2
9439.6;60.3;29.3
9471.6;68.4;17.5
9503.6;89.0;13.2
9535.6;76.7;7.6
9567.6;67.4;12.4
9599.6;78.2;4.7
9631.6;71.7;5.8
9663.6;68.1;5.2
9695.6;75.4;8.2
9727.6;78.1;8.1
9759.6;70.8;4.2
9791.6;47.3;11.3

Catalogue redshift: 0.380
